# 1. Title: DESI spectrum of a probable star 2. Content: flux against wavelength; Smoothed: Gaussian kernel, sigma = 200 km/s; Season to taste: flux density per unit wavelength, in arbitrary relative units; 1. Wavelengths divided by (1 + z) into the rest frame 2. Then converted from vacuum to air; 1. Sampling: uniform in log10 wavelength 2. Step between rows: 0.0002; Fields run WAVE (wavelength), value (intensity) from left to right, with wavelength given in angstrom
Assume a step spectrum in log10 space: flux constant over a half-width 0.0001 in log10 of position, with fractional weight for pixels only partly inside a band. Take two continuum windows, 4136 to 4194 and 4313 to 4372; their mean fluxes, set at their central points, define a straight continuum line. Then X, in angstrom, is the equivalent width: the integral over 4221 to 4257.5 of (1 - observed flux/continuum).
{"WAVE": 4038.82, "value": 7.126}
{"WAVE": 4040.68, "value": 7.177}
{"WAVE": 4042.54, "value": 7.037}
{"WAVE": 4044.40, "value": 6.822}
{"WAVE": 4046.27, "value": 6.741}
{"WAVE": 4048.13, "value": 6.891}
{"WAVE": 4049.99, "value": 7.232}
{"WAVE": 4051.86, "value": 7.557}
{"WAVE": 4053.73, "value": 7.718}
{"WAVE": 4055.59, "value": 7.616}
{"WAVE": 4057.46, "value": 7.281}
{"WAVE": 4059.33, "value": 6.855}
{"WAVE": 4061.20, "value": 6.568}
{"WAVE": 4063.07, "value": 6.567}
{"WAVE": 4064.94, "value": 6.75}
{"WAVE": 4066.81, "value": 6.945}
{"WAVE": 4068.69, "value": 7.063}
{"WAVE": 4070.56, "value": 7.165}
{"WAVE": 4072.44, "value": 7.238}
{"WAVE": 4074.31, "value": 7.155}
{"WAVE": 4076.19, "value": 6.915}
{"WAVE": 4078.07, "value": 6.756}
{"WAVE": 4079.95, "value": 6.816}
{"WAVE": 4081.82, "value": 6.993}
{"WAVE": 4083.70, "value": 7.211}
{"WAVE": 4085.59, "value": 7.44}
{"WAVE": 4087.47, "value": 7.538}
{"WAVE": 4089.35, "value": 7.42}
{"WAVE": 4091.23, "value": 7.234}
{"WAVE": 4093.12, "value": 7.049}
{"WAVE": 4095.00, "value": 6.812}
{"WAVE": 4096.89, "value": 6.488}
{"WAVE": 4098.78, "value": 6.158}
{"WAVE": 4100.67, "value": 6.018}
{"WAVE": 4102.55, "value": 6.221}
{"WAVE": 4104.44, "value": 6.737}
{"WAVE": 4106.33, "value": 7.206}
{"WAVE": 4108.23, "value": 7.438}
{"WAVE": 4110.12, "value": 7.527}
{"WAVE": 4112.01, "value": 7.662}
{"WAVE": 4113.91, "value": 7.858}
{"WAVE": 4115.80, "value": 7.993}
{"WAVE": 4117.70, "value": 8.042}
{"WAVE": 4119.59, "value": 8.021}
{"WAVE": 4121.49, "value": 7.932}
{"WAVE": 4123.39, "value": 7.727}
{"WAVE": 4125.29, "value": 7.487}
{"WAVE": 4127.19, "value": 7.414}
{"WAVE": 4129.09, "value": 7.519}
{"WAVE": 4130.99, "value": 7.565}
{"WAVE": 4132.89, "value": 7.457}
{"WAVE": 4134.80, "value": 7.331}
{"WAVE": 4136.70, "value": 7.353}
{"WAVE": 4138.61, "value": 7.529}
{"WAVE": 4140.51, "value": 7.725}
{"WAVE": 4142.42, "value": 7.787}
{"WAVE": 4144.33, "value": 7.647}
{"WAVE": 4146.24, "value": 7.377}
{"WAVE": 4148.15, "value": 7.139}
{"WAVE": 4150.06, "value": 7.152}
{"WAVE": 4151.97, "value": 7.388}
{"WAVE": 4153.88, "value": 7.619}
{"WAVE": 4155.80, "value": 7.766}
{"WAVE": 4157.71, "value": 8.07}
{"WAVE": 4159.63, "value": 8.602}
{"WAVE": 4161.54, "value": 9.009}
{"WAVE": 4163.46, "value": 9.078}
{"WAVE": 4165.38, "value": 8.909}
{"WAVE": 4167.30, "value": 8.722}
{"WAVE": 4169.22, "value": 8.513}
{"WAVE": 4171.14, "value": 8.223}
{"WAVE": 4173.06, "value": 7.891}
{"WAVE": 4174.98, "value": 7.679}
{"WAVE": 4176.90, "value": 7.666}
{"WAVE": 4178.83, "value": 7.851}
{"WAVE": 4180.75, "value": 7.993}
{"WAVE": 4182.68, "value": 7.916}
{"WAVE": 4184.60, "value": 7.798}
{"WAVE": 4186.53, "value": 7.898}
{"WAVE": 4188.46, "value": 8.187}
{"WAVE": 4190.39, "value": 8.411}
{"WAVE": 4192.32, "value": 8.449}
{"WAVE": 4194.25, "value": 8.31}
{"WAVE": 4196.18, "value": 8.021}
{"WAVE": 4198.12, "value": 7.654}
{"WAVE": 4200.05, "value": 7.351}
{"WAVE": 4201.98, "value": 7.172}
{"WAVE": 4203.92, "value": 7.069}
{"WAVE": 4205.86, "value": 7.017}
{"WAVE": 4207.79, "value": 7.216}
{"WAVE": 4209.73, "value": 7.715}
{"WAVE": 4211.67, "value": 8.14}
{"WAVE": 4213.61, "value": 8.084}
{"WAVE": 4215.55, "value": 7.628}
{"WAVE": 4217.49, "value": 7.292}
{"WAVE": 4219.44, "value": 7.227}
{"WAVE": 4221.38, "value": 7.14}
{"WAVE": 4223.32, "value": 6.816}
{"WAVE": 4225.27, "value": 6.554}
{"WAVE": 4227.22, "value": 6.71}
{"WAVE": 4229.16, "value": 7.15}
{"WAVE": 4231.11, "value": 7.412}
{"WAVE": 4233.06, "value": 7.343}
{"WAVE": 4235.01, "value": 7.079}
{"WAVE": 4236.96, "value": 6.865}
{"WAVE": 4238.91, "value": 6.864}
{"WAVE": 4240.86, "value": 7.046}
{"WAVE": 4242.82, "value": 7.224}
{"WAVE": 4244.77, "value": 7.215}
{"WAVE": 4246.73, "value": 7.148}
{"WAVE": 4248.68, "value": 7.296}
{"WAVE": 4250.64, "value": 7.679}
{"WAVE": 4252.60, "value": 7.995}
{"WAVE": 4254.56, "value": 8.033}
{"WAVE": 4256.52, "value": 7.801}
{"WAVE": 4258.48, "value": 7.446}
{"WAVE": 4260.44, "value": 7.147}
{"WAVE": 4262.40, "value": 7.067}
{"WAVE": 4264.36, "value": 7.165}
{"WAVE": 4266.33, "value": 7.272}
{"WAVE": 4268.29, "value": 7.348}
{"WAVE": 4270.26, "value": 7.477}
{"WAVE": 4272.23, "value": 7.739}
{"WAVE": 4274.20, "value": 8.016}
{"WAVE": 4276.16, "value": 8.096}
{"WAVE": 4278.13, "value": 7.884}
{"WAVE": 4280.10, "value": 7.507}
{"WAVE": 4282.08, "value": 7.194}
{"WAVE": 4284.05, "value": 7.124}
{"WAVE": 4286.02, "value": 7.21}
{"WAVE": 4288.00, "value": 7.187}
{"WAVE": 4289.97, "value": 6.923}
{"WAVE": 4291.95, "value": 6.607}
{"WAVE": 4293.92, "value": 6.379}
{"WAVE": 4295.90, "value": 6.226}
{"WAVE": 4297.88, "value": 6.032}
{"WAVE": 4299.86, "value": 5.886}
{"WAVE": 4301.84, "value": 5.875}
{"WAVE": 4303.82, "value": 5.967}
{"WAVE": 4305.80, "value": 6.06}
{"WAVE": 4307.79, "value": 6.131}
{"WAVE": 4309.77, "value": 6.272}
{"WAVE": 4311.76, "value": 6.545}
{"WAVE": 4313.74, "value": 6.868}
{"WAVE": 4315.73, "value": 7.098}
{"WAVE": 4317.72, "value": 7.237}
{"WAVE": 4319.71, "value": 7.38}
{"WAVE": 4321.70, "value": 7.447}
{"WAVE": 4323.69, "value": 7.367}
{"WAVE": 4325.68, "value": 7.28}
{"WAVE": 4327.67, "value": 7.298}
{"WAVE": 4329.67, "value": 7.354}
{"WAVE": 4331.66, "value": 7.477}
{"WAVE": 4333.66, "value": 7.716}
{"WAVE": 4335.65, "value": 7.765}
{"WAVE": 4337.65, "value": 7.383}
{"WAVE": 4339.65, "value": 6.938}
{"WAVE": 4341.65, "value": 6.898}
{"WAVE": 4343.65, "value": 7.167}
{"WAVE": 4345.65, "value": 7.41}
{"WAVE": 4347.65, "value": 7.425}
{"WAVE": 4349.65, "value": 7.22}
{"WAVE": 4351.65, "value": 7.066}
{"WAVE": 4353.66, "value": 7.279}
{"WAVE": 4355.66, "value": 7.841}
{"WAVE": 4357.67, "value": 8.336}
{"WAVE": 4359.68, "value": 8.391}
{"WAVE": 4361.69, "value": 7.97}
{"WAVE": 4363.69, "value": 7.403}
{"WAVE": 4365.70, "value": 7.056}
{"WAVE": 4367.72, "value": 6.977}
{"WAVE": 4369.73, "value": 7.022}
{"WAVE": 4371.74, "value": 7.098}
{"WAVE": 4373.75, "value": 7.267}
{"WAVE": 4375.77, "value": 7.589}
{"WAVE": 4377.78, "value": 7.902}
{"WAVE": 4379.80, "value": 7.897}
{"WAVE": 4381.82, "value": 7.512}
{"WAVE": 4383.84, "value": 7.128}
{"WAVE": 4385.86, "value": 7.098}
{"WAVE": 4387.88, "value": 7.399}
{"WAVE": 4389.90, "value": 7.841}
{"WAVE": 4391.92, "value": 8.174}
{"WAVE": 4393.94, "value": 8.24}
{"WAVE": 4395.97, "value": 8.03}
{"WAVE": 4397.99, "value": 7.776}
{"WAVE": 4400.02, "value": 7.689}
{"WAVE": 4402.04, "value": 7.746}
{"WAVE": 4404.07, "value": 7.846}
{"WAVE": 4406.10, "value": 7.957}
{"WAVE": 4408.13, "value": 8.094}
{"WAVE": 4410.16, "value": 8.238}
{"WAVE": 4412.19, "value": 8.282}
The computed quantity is 2.3 angstrom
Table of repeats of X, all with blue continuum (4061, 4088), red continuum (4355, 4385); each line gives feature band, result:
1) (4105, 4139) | -2.43 angstrom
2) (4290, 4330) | 4.20 angstrom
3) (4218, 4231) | 0.55 angstrom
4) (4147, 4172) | -3.47 angstrom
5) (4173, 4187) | -1.22 angstrom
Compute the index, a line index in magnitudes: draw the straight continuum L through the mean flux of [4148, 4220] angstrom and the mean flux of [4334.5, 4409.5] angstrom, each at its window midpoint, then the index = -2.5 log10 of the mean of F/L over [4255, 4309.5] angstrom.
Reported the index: 0.109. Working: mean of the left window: 7.9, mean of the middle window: 6.99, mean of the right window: 7.57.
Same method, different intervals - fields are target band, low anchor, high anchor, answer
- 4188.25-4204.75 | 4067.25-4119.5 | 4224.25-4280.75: -0.080 mag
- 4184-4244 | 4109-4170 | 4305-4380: 0.028 mag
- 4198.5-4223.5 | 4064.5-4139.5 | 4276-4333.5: -0.053 mag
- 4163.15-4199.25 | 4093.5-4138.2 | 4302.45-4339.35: -0.132 mag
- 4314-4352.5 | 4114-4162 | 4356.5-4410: 0.055 mag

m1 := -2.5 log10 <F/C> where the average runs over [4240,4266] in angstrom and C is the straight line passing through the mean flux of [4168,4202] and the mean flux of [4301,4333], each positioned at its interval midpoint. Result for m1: 0.000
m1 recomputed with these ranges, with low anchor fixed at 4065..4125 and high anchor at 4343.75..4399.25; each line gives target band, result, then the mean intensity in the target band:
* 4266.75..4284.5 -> -0.02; 7.6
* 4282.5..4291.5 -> 0.05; 7.09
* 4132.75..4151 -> -0.03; 7.45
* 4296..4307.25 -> 0.24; 5.99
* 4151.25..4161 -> -0.10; 7.95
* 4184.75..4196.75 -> -0.12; 8.19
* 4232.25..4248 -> 0.04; 7.1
